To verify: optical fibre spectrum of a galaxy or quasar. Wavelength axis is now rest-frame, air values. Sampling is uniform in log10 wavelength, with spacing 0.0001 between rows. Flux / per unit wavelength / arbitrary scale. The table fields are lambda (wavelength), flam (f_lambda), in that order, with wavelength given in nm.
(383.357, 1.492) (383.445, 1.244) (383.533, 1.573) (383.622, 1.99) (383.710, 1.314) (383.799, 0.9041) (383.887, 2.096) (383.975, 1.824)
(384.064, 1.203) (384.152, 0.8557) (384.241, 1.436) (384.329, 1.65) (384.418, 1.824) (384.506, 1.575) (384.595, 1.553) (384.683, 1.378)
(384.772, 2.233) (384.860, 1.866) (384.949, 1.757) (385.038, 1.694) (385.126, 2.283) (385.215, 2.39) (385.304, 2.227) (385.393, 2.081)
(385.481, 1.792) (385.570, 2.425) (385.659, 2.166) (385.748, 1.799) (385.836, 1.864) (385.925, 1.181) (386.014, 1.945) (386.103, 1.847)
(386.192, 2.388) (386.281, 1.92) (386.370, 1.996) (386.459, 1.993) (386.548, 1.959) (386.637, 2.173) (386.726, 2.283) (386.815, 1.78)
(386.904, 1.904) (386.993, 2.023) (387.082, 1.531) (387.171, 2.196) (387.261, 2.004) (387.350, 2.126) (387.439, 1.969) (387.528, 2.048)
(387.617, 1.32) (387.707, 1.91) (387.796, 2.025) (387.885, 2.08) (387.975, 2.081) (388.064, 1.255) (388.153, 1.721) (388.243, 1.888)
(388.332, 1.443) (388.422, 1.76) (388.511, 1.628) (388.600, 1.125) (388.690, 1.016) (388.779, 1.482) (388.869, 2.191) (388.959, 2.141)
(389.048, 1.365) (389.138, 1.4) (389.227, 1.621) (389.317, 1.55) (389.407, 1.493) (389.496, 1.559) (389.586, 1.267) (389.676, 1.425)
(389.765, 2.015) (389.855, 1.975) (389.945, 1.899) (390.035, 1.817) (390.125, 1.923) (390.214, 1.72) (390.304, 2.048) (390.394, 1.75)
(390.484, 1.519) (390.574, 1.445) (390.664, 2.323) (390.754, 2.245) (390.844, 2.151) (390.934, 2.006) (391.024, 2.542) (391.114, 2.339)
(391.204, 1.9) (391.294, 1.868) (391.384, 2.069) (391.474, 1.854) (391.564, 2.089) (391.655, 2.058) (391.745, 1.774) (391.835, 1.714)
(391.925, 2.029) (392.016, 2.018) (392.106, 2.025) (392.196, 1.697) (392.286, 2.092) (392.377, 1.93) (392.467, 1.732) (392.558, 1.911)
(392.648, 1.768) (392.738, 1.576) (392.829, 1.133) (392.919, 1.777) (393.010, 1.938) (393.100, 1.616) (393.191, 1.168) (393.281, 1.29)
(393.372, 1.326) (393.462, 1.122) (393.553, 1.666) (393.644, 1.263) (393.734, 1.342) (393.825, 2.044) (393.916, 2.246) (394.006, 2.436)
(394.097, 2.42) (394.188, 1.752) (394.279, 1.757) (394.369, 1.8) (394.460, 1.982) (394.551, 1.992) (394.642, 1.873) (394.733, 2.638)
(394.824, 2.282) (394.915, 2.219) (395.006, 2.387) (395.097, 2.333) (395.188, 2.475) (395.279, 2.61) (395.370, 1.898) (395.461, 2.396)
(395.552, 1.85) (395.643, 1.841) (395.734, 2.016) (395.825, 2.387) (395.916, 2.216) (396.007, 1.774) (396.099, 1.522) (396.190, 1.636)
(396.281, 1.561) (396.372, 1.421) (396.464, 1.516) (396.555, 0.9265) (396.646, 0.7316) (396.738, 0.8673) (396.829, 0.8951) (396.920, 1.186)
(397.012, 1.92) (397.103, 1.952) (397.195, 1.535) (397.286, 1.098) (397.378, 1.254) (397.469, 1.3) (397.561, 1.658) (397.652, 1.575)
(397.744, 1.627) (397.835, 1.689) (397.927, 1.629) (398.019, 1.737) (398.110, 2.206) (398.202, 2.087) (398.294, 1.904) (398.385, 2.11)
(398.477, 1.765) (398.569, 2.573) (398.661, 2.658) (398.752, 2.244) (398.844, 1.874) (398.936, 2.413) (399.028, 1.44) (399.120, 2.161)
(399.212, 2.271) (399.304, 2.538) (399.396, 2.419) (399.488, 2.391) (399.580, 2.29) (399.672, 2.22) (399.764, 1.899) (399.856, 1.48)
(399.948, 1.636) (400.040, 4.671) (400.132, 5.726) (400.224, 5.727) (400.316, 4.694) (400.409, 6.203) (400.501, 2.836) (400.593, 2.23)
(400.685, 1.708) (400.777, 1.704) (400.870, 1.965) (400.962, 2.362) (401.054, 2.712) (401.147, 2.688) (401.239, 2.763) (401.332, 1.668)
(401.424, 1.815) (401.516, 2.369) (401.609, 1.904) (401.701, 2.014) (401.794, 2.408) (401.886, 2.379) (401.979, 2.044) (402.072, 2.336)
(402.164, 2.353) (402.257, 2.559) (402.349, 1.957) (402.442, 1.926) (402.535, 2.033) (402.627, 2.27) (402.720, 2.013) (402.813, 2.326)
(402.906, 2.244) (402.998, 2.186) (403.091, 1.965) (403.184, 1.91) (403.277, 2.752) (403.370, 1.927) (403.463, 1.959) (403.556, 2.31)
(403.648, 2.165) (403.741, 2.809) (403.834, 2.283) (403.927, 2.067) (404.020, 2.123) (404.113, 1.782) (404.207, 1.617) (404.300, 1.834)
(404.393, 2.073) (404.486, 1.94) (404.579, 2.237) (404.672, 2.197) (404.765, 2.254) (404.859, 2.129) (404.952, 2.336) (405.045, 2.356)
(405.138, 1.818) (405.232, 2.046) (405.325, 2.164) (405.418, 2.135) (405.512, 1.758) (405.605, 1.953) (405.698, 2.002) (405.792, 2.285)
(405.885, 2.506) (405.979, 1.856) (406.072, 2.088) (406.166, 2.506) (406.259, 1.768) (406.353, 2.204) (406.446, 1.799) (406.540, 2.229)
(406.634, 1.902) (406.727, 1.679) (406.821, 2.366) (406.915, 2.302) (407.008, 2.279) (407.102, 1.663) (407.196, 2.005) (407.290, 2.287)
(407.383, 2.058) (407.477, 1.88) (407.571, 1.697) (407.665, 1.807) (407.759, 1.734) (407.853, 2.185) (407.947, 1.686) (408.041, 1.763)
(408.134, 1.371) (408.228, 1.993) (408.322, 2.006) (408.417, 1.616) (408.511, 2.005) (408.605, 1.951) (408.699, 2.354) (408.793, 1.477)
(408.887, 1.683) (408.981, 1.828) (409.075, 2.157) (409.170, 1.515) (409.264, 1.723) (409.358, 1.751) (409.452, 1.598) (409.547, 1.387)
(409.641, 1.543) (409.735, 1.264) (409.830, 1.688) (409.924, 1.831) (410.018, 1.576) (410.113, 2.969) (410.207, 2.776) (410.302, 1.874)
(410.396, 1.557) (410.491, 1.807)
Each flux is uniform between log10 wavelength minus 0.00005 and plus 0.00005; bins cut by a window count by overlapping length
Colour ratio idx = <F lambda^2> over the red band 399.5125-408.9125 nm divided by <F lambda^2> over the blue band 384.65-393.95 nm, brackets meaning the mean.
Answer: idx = 1.3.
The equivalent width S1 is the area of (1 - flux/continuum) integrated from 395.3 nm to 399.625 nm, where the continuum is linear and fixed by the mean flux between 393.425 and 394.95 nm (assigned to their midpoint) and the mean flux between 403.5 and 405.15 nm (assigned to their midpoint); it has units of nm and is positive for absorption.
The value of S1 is 0.41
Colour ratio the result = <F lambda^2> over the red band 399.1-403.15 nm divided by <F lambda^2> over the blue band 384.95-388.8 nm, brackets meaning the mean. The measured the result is 1.46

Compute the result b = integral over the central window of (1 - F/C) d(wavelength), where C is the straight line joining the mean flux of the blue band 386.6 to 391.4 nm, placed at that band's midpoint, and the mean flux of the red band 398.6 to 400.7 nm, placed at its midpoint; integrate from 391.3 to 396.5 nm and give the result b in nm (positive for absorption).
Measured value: 0.94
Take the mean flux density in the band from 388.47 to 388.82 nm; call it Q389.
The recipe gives 1.31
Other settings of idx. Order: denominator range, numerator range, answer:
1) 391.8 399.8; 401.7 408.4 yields 1.18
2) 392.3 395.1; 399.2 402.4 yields 1.51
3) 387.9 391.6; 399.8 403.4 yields 1.53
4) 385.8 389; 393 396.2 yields 1.09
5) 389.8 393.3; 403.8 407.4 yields 1.19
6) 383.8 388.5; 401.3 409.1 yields 1.22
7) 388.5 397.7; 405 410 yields 1.16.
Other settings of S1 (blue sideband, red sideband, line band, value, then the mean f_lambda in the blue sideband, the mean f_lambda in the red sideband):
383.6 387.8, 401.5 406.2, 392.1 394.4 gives 0.294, 1.85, 2.14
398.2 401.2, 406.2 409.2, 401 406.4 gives 0.306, 2.66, 1.92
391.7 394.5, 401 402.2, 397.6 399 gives 0.048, 1.75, 2.27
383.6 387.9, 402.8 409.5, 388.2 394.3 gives 0.398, 1.85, 2.01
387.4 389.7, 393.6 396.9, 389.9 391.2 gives -0.202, 1.65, 1.86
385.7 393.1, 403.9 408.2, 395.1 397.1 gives 0.198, 1.83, 2.02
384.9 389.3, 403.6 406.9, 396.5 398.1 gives 0.471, 1.86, 2.1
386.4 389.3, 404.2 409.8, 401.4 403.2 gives -0.237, 1.79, 1.94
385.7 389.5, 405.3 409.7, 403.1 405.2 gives -0.251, 1.79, 1.92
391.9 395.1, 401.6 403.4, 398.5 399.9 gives -0.087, 1.84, 2.18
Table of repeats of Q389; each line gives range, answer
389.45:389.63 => 1.42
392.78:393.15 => 1.61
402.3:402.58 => 1.98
